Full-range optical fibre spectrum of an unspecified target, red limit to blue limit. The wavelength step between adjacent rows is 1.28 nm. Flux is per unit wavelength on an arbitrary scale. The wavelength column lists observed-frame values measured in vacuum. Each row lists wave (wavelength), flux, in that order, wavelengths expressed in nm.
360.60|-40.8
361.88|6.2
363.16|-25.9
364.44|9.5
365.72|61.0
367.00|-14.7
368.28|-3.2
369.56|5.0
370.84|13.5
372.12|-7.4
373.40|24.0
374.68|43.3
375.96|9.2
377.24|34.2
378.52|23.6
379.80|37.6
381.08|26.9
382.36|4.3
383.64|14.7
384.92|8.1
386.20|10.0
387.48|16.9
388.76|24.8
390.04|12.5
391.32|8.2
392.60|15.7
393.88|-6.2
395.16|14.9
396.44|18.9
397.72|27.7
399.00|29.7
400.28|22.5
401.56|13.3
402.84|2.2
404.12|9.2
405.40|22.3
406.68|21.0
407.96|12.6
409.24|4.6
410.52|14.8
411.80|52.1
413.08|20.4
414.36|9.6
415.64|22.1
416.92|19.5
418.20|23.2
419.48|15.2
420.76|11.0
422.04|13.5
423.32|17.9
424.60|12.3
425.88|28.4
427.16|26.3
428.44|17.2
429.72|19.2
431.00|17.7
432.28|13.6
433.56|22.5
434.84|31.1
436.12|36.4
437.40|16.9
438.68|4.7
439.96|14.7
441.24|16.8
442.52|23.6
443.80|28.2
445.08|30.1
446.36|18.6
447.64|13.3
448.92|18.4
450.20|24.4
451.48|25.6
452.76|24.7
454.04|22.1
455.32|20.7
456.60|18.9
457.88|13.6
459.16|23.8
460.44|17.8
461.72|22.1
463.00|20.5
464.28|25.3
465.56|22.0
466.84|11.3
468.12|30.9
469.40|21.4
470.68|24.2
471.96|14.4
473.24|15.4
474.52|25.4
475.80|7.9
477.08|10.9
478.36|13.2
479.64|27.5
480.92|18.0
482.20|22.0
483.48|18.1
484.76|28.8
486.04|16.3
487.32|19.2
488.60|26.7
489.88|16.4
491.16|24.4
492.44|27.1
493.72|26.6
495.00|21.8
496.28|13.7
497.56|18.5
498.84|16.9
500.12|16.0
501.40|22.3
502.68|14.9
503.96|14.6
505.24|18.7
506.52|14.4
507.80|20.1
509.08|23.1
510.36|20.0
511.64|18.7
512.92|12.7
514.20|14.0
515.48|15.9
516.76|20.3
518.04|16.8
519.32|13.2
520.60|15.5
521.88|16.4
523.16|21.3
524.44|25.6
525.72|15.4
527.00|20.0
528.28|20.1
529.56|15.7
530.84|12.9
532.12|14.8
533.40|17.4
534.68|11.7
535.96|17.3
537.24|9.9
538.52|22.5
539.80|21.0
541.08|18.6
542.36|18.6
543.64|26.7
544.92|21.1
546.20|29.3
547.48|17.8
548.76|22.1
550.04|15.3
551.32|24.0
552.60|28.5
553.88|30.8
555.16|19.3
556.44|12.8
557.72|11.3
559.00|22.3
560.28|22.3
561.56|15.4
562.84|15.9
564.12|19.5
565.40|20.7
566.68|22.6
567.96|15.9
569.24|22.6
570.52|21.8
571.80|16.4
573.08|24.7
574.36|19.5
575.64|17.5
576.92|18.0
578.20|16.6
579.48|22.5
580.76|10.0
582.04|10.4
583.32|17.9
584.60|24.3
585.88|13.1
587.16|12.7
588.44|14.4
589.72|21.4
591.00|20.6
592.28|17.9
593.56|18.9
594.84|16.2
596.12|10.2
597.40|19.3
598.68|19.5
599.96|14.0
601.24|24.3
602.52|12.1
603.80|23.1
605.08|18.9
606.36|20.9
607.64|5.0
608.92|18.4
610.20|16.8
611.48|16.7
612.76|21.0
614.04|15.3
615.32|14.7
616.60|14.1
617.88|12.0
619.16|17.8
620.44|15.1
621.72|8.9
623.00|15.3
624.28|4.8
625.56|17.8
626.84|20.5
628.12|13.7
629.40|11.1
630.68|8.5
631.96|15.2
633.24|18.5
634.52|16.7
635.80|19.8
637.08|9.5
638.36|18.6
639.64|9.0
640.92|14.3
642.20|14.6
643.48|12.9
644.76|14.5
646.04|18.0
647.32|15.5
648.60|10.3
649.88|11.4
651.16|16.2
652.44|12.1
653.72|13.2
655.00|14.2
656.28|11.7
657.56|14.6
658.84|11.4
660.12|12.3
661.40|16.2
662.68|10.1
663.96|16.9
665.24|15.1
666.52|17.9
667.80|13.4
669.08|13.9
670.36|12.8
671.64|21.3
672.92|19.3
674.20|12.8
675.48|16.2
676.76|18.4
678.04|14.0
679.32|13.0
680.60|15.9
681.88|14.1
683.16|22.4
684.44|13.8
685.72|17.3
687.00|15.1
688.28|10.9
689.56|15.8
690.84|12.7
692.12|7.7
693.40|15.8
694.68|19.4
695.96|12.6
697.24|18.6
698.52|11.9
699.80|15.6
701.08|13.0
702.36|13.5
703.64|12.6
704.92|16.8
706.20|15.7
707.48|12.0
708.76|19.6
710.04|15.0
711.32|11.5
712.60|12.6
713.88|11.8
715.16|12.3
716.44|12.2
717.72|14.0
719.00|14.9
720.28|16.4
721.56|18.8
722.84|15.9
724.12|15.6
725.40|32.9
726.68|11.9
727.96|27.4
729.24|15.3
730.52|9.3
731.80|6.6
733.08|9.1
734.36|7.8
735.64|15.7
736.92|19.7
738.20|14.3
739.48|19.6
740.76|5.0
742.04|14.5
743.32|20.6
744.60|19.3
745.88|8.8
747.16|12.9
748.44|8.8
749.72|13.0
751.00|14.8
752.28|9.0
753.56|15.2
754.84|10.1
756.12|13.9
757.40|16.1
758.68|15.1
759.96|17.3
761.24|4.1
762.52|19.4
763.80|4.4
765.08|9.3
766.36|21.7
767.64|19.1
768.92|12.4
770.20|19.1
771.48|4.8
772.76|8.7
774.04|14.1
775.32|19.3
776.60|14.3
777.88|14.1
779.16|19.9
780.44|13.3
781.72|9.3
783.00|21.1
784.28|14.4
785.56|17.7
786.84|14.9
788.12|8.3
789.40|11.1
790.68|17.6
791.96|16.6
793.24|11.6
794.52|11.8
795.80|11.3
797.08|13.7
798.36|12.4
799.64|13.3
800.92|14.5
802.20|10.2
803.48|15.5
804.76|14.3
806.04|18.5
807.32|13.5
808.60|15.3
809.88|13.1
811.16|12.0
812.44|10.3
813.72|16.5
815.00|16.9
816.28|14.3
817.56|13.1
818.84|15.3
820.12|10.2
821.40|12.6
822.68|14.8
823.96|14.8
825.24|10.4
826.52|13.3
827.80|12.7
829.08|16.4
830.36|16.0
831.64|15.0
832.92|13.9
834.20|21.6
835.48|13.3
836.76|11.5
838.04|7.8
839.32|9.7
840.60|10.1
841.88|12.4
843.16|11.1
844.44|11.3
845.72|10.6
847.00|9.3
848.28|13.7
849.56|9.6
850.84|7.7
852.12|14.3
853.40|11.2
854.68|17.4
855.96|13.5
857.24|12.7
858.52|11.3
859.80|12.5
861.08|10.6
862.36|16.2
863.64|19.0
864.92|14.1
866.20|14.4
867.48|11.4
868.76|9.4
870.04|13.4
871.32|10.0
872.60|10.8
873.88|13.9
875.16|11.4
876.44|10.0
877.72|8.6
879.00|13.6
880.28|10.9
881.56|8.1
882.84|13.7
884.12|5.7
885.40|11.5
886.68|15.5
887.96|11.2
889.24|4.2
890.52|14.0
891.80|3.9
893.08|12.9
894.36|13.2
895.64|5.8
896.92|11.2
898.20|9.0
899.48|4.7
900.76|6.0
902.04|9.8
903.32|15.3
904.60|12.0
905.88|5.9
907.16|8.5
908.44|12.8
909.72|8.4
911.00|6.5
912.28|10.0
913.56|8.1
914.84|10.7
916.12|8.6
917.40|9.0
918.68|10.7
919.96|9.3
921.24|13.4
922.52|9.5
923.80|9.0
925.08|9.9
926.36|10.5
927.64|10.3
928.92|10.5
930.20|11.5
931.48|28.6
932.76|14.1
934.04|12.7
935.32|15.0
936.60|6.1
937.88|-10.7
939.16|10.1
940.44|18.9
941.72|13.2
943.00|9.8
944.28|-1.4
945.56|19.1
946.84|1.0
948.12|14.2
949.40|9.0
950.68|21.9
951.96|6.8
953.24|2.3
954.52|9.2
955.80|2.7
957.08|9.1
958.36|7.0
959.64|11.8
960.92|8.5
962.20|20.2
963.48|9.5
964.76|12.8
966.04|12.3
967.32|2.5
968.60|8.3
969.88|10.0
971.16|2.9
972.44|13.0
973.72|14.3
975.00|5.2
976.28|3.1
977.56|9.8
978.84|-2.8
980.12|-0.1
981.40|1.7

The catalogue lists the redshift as 0.106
